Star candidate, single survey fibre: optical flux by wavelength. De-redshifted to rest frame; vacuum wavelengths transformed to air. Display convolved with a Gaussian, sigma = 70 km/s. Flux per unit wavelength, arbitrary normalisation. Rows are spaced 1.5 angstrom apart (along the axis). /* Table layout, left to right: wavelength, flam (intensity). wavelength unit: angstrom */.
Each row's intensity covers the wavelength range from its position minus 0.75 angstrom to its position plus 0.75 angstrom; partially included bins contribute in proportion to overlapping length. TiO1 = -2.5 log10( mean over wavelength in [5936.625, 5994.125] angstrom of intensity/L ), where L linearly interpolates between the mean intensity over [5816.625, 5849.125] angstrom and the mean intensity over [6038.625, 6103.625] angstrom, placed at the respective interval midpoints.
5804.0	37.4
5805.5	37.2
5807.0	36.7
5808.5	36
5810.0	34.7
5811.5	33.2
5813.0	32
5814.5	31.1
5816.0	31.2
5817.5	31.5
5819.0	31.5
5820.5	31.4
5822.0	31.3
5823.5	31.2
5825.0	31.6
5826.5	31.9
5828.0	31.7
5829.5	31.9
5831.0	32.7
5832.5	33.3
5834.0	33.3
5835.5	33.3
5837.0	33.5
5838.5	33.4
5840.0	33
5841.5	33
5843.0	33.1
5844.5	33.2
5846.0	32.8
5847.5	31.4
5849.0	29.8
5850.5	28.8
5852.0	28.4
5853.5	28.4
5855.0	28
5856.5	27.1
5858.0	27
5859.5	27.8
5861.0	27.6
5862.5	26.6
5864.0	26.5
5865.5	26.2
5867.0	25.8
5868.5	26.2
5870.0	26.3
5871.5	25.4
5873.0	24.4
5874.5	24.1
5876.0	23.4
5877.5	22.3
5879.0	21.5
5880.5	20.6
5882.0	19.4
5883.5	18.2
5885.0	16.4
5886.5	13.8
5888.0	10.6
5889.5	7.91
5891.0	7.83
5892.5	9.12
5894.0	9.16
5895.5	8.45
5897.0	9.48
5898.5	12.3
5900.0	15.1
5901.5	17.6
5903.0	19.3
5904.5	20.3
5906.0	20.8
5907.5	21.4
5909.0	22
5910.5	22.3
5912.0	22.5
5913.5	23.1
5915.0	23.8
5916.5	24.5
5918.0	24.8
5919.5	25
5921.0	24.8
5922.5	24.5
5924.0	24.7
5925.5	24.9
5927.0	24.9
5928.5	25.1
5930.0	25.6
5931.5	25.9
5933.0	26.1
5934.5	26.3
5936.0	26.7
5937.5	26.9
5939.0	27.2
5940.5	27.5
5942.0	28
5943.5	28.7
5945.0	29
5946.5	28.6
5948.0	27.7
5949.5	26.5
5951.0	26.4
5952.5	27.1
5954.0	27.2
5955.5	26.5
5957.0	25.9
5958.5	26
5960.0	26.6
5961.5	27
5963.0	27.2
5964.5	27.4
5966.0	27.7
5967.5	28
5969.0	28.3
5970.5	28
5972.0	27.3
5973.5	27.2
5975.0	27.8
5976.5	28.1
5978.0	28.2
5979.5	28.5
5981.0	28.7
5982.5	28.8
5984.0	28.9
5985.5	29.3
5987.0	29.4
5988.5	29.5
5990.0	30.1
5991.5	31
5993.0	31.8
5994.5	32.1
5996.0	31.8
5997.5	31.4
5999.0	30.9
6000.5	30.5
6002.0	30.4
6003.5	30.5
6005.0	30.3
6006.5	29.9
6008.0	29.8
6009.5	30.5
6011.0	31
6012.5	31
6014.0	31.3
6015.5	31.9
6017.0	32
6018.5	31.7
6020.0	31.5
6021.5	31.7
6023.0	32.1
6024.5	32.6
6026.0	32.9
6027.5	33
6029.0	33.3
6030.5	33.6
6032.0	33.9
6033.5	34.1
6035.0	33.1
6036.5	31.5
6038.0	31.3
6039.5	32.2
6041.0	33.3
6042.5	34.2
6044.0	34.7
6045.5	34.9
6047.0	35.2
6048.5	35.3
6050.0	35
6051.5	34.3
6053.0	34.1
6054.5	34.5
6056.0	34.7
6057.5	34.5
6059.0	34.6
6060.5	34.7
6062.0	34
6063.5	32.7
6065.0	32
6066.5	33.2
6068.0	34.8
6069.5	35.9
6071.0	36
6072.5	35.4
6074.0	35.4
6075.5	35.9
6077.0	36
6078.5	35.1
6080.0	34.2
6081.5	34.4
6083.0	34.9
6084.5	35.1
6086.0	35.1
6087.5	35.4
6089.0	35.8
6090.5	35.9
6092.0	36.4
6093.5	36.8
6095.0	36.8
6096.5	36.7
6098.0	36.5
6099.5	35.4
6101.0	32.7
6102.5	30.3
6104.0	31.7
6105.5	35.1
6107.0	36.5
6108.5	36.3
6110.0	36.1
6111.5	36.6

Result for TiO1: 0.20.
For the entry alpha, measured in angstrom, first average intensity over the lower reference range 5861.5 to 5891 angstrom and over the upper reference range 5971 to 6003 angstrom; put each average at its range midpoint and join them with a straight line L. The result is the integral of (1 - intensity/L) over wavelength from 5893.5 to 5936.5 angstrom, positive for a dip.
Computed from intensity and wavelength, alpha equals 4.9 angstrom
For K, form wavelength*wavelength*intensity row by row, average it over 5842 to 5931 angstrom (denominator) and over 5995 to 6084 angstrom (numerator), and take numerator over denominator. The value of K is 1.6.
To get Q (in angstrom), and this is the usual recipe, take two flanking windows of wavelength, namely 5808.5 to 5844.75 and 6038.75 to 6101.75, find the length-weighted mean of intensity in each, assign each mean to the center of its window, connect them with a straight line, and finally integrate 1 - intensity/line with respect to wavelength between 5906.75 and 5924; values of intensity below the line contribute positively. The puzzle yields 5.1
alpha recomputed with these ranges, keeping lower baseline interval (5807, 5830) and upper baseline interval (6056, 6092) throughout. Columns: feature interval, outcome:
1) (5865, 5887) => 7.1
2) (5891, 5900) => 6.3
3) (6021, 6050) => 0.9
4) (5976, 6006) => 3.5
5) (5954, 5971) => 3.3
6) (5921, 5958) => 7.7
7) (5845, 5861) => 1.8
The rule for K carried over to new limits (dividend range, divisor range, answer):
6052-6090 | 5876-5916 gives 2.18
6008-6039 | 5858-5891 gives 1.56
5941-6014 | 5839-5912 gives 1.34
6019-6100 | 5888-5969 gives 1.56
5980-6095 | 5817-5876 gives 1.18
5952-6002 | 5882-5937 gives 1.49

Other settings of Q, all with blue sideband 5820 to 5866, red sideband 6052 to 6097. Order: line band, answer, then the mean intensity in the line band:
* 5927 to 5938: 2.2 angstrom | 26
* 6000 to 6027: 2.1 angstrom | 31.2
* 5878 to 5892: 7.2 angstrom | 15.2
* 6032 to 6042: 0.5 angstrom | 32.7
